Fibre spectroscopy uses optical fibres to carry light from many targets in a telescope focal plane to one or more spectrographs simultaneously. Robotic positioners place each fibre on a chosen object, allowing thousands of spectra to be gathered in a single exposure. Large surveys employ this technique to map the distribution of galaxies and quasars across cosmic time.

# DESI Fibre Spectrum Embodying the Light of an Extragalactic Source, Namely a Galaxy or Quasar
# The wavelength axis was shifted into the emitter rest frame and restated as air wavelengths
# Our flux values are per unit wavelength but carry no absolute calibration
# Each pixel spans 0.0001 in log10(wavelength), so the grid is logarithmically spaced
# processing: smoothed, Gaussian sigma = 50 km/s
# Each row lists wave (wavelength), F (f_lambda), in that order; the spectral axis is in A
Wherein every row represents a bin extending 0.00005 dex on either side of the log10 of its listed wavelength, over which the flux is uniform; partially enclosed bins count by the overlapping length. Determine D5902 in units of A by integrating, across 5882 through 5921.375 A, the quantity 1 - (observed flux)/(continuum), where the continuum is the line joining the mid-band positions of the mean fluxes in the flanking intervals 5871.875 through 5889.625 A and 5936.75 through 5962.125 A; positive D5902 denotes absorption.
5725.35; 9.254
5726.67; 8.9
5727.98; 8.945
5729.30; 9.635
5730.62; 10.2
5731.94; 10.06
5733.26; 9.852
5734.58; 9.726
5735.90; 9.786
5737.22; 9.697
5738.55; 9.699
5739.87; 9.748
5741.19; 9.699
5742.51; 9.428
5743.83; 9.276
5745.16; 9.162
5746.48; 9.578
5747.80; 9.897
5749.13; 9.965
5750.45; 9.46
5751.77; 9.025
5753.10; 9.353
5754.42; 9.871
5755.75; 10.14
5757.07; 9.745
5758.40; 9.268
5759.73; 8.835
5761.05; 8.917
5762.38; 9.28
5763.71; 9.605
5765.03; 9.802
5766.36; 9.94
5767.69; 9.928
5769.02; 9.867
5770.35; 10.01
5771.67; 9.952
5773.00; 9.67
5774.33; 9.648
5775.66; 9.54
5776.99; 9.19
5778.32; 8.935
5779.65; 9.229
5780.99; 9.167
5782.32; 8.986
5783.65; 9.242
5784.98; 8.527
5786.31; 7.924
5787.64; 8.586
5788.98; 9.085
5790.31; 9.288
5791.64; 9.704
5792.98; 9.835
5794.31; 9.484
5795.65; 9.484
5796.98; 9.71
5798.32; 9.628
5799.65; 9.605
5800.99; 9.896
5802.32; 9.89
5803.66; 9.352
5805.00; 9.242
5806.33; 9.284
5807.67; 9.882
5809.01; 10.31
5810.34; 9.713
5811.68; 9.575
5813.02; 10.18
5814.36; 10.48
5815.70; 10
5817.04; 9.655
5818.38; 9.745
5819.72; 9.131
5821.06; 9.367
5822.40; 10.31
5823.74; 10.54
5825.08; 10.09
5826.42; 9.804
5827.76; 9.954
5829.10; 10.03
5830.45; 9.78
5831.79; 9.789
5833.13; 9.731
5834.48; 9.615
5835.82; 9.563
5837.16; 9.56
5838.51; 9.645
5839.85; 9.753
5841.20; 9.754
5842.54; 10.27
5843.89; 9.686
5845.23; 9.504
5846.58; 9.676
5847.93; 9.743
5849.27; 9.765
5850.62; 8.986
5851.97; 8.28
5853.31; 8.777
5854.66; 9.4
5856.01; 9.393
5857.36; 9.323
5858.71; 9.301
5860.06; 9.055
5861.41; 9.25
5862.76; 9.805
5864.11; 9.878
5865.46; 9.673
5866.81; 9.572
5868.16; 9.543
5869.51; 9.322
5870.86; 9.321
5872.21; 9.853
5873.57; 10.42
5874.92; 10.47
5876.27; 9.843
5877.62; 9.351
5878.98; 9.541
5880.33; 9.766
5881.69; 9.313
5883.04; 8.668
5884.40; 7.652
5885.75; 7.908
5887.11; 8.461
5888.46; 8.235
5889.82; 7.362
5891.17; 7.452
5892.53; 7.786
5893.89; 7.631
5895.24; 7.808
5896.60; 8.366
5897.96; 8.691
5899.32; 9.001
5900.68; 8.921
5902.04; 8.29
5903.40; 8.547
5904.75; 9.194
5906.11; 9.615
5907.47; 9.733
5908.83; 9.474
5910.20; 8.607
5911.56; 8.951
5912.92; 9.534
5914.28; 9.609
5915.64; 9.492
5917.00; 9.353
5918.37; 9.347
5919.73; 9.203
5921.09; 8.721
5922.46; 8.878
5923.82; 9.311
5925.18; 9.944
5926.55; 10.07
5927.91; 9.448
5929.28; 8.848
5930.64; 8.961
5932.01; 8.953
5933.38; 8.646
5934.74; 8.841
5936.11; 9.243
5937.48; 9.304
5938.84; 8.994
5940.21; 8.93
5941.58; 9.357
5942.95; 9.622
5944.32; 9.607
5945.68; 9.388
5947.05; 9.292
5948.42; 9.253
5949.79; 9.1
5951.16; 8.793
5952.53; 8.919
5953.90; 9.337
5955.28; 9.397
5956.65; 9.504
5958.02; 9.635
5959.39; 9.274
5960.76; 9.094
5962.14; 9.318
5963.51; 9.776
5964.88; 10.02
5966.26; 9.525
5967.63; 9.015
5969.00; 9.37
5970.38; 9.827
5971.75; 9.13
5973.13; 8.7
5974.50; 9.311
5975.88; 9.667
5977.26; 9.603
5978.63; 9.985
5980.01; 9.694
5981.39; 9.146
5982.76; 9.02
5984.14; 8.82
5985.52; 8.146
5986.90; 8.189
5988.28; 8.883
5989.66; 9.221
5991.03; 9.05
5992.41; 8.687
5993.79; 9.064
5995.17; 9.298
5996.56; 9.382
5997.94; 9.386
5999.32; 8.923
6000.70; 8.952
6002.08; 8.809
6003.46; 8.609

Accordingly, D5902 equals 2.1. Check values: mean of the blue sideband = 9.12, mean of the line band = 8.68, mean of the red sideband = 9.27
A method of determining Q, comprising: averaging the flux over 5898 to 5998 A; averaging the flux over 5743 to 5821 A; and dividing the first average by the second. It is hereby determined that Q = 1.0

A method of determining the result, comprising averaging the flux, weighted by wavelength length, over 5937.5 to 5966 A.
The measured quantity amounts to 9.33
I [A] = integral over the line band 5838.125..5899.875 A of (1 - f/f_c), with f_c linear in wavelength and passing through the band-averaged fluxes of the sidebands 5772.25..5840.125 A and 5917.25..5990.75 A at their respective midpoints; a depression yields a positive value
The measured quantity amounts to 1.97 A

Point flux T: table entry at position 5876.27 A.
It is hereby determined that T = 9.843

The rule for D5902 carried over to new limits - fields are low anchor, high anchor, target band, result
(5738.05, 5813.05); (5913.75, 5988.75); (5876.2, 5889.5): 0.79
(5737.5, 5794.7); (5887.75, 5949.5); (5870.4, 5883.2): -0.84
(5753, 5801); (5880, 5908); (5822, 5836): -1.45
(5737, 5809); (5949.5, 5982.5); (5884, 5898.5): 2.27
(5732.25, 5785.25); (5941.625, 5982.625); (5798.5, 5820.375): -0.58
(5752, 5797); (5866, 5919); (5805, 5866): -3.21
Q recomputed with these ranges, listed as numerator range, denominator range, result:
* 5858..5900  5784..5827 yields 0.93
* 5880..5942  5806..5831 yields 0.90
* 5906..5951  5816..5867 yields 0.96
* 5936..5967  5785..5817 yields 0.98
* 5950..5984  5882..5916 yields 1.09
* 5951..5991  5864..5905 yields 1.04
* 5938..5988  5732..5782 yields 0.97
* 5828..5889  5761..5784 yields 0.99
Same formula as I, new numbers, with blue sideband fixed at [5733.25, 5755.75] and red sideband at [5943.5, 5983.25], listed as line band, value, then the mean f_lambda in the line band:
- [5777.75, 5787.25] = 0.71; 8.85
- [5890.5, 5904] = 1.71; 8.24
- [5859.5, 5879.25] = -0.40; 9.67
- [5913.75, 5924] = 0.21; 9.23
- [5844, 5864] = 0.34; 9.33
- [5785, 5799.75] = 0.46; 9.26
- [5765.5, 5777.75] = -0.21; 9.74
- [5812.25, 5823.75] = -0.44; 9.89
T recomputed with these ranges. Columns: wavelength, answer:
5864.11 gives 9.878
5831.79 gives 9.789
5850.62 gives 8.986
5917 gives 9.353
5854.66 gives 9.4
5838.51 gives 9.645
